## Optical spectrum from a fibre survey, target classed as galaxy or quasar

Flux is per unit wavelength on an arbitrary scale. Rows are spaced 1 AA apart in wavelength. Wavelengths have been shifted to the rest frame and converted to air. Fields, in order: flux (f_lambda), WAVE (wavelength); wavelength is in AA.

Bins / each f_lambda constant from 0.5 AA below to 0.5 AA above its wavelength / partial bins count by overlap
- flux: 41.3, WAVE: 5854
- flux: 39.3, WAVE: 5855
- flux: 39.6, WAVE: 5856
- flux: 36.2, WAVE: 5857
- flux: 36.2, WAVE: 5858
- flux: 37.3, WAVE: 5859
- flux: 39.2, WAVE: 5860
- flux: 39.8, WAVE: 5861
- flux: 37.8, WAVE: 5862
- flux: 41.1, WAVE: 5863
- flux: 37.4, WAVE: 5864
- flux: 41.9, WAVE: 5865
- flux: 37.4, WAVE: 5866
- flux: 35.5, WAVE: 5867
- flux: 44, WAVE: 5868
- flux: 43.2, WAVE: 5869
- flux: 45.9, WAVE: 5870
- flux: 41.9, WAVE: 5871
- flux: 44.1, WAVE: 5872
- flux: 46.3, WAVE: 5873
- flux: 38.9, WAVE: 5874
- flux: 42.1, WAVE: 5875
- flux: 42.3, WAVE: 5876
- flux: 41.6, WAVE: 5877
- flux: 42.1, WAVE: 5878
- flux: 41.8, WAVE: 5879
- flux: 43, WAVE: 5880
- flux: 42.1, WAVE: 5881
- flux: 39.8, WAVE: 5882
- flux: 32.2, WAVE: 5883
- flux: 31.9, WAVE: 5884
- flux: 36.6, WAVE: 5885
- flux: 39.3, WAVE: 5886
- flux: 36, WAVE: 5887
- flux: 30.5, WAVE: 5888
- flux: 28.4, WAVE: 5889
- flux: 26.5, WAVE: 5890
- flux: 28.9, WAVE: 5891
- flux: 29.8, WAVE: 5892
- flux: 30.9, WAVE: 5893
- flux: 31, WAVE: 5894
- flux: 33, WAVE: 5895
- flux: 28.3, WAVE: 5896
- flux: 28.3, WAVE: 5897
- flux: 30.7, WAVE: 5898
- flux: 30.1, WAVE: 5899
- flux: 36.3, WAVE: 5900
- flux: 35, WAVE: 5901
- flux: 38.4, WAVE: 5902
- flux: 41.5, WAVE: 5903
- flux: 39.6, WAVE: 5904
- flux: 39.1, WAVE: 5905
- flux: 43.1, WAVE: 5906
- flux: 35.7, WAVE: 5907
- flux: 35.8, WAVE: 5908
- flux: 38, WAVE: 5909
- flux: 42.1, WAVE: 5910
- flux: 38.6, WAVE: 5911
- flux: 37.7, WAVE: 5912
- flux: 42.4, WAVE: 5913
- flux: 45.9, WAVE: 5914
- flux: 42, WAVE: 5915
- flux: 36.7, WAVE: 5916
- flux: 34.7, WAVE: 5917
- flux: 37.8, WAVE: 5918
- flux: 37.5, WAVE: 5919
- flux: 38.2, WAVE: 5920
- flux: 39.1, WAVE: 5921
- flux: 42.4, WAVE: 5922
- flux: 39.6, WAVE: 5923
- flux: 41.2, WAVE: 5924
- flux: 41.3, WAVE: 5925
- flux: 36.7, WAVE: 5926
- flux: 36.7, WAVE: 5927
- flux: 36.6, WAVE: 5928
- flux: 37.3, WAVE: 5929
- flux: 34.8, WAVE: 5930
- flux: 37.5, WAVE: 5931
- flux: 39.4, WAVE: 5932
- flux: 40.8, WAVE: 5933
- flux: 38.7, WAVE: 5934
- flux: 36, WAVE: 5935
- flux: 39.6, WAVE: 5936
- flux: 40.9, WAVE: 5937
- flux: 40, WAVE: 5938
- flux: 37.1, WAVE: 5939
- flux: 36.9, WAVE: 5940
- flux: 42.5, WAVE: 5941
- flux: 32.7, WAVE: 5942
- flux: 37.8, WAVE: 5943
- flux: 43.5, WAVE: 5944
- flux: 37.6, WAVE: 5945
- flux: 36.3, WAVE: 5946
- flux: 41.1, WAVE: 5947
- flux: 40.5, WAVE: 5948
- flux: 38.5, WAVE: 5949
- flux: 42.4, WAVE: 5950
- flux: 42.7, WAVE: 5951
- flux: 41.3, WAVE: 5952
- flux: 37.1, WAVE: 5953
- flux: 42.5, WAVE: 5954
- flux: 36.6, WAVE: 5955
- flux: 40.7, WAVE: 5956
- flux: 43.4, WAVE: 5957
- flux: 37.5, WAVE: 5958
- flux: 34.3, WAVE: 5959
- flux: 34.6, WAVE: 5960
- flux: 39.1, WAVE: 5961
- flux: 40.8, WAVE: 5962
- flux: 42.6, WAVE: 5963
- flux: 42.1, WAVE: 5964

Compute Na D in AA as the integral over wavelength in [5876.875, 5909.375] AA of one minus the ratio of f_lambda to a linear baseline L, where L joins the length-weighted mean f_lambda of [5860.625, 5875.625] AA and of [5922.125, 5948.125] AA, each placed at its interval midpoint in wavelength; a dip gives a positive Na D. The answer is 4.0 AA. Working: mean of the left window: 41.2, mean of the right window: 38.6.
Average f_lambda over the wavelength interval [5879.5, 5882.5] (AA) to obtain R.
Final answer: 41.6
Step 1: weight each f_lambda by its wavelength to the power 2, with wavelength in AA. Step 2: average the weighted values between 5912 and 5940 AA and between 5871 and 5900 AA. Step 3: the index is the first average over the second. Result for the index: 1.1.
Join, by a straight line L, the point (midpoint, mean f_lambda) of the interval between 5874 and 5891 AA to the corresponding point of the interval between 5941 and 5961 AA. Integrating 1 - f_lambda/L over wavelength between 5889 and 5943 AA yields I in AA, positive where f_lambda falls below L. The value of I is 1.6 AA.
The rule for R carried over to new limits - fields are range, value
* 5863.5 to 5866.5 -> 38.9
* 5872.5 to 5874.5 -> 42.6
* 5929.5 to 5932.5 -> 37.2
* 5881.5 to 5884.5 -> 34.6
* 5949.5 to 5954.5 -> 41.2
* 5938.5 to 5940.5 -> 37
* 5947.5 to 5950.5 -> 40.5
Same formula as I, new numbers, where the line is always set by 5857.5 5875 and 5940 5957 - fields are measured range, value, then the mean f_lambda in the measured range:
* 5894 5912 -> 1.8 AA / 36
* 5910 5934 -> 0.6 AA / 39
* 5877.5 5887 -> 0.4 AA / 38.6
